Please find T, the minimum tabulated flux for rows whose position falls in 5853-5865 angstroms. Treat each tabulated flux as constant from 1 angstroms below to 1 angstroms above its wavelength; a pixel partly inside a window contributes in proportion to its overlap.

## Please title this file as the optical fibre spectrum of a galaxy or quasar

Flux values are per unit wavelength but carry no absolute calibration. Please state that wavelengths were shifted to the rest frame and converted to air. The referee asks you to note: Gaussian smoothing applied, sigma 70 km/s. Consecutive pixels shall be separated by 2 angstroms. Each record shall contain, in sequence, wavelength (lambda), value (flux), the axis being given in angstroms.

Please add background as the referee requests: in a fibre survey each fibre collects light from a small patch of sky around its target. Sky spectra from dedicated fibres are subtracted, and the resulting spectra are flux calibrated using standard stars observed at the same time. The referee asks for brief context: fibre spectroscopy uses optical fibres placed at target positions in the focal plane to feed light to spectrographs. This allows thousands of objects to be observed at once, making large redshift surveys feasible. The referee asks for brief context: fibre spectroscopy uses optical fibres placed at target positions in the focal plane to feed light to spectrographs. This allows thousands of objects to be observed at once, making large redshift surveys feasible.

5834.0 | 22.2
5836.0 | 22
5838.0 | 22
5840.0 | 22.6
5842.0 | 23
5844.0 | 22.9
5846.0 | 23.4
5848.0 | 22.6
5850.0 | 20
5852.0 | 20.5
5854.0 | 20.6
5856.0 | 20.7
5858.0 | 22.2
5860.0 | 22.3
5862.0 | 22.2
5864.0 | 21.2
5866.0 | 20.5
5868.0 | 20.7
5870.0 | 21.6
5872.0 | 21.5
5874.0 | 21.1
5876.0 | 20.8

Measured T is 20.6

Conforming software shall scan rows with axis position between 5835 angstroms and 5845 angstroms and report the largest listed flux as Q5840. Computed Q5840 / 23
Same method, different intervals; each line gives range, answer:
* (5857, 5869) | 22.3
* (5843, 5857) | 23.4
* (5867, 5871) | 21.6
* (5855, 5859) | 22.2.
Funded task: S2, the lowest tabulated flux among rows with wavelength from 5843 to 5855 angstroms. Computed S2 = 20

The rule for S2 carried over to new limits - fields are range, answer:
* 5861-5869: 20.5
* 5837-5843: 22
